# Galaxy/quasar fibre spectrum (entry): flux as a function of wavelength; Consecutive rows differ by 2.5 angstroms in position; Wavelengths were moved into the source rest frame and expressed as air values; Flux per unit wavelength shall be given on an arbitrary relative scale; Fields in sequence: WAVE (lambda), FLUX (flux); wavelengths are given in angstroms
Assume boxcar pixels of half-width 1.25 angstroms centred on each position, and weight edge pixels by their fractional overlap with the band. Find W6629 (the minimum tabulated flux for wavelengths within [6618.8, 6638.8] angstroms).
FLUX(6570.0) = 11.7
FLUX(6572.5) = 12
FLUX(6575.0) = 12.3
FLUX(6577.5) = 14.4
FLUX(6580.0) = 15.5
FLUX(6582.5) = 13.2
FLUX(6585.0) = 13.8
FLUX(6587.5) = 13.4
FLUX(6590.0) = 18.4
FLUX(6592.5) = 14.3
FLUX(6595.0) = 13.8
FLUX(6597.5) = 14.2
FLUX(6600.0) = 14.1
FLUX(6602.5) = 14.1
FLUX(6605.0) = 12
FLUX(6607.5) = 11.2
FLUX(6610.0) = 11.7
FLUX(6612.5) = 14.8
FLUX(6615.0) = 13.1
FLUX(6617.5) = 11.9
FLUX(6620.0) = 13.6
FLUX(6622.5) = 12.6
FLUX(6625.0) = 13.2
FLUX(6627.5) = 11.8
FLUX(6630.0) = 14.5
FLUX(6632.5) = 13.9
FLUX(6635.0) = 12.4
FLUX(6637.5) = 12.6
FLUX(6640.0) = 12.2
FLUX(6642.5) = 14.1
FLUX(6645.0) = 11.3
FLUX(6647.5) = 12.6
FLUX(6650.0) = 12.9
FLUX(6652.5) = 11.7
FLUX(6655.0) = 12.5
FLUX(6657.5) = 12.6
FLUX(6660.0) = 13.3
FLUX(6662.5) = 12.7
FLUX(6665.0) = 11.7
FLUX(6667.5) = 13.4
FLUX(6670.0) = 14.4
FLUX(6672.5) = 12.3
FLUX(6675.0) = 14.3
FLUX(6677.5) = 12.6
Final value 11.8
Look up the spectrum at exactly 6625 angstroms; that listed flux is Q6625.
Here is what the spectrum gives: 13.2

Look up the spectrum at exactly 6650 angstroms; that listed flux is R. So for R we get 12.9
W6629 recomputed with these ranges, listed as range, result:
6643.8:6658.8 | 11.3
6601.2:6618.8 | 11.2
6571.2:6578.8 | 12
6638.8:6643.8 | 12.2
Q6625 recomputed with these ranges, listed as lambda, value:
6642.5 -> 14.1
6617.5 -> 11.9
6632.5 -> 13.9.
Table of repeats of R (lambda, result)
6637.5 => 12.6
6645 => 11.3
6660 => 13.3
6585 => 13.8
